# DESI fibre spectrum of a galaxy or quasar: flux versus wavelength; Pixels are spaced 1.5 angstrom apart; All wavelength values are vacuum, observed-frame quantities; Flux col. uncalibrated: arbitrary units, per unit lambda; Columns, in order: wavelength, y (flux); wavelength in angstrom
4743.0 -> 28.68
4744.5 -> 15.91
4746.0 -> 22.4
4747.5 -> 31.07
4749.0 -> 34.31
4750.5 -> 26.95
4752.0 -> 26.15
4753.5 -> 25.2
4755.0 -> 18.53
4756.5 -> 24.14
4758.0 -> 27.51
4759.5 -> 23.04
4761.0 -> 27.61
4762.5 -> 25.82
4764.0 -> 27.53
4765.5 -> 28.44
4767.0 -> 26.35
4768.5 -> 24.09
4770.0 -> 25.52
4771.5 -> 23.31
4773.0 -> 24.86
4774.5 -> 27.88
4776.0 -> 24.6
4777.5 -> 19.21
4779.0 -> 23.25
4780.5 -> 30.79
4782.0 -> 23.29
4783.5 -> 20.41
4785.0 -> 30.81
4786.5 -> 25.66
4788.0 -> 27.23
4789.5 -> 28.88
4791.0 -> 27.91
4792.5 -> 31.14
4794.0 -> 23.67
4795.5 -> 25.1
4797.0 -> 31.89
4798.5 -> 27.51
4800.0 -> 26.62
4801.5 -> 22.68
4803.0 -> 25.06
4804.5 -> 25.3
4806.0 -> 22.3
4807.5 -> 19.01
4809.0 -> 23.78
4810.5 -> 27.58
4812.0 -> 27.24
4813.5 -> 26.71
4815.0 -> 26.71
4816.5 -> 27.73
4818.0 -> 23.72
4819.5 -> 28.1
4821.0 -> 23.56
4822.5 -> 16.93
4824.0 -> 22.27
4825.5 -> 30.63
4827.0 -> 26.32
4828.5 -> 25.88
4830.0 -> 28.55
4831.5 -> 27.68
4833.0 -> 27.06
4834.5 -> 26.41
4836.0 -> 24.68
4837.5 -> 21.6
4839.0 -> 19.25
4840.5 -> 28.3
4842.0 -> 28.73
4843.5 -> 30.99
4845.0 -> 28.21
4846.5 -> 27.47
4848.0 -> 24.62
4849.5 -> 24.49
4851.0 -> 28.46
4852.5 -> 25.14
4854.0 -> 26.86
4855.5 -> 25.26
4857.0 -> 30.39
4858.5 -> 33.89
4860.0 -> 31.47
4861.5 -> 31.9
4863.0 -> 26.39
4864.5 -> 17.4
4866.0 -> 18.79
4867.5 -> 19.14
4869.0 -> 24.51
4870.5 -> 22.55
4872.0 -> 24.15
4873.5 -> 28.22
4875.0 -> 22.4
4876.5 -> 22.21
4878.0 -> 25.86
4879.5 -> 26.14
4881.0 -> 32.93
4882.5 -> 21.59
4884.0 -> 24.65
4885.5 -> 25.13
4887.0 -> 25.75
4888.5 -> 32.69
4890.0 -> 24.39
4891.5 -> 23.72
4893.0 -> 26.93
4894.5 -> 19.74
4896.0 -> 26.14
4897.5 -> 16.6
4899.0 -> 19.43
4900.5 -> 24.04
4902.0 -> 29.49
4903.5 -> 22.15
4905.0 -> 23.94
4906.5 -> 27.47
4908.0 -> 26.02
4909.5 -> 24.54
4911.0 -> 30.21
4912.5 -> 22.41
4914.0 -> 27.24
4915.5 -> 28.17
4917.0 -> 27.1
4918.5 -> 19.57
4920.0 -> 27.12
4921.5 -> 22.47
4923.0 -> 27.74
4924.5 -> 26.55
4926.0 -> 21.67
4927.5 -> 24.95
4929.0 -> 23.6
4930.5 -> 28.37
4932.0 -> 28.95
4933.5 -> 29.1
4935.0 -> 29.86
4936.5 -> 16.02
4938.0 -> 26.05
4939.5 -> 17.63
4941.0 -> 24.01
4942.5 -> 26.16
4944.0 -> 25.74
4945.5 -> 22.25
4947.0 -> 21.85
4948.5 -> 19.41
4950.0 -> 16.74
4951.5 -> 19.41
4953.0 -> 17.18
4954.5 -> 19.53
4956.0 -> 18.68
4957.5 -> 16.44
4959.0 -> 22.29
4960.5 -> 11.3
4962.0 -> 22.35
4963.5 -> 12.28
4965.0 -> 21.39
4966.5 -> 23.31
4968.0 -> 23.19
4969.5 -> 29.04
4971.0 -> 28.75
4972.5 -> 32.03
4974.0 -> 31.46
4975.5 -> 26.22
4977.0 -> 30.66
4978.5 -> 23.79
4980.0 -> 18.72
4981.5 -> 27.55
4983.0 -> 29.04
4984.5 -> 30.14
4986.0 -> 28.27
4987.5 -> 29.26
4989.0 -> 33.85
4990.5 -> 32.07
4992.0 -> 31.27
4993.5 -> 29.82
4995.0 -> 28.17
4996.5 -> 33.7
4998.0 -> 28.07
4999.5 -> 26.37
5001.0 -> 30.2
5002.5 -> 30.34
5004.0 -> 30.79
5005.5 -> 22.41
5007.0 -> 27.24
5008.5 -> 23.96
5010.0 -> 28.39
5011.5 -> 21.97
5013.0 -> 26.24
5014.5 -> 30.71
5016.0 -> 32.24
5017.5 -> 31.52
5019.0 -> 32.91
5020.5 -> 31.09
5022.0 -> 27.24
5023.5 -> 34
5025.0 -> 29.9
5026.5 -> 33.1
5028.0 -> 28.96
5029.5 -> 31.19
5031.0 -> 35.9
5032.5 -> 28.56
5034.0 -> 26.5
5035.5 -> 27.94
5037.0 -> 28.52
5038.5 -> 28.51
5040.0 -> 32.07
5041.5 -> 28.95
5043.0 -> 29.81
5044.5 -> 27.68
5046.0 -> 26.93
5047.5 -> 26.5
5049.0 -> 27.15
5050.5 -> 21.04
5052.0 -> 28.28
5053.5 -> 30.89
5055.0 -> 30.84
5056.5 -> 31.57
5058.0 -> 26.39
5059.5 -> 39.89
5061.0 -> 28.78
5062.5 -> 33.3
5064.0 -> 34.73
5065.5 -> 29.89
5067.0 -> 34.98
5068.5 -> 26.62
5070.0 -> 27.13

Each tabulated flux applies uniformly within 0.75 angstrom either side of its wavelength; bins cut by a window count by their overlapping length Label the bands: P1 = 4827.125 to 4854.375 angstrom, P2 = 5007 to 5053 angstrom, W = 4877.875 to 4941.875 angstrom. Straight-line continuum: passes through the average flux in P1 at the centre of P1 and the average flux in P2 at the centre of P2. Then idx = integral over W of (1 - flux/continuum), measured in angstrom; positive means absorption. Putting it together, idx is 5.2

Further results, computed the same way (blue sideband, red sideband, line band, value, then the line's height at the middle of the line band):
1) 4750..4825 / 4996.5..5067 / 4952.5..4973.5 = 5.11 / 28.3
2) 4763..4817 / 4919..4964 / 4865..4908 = -1.42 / 23.5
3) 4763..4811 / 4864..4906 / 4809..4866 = -3.46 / 24.8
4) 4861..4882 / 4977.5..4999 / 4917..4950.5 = 3.37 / 26.7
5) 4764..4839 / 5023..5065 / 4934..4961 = 7.11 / 28.2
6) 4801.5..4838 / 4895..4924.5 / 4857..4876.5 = -0.13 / 25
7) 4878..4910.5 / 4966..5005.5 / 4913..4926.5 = 0.36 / 26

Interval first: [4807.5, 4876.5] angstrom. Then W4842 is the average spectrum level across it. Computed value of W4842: 25.7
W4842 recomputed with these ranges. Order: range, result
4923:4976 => 23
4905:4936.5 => 25.9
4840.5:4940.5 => 25.4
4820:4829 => 24.3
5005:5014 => 25.3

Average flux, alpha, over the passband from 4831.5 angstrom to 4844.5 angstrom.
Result 26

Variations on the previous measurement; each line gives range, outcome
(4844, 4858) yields 27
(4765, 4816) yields 25.7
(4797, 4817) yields 25.5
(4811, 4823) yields 25.3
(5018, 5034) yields 31.1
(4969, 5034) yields 29.2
